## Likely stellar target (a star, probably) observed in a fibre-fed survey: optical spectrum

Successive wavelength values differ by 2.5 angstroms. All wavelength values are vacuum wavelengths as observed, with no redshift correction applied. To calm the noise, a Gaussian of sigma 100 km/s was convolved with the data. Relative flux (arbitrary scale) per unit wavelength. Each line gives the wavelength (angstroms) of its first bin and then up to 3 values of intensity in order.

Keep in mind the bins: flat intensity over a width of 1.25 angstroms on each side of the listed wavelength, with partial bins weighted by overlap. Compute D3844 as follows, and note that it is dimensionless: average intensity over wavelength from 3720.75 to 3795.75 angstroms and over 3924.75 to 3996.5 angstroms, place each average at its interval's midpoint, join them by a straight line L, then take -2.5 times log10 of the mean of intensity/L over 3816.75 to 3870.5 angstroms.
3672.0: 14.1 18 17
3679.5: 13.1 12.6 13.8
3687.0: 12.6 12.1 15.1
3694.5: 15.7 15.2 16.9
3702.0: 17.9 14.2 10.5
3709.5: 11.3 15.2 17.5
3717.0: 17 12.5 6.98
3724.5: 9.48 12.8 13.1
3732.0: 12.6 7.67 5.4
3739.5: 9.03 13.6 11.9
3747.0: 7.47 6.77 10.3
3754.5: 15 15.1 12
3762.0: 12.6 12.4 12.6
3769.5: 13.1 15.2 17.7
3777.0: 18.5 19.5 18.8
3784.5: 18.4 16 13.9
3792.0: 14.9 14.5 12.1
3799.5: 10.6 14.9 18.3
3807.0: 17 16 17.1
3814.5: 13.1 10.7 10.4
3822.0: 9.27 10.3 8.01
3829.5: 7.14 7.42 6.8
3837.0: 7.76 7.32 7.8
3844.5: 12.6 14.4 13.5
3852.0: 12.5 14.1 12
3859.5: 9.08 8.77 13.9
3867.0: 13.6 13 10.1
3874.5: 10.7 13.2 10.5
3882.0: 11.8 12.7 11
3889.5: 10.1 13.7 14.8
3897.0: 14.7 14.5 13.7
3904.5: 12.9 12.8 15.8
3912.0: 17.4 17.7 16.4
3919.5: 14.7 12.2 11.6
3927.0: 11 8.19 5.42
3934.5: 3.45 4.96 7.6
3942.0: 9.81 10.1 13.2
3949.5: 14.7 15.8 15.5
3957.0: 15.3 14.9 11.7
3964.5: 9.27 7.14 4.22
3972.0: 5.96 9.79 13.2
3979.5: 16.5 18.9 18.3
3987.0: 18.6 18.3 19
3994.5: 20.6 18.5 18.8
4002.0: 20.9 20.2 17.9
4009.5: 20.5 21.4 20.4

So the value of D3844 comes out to 0.20 mag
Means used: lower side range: 12.9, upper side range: 12.3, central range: 10.5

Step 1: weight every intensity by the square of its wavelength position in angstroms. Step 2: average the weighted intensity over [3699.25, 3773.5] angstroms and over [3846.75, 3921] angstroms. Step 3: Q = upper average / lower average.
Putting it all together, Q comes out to 1.2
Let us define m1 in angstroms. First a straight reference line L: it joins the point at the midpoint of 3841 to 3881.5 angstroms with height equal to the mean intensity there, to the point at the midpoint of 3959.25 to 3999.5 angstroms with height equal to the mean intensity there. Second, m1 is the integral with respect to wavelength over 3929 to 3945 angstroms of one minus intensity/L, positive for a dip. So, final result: 7.8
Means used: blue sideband 11.9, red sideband 14.2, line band 6.88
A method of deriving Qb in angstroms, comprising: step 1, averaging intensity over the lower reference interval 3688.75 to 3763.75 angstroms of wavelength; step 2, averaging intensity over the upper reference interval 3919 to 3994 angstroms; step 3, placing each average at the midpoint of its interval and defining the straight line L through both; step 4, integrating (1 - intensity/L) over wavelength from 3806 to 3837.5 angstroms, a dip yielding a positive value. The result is 3.6 angstroms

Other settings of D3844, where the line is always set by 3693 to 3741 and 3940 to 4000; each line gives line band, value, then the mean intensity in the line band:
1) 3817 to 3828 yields 0.34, 9.67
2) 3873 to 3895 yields 0.14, 11.9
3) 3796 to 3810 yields -0.13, 14.8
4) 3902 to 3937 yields 0.14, 12.1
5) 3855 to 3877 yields 0.16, 11.6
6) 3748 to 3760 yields 0.10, 11.7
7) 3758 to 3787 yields -0.20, 15.5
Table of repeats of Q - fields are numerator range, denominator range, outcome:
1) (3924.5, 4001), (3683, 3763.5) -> 1.15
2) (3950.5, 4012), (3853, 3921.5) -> 1.25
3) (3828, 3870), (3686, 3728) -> 0.84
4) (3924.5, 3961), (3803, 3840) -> 1.02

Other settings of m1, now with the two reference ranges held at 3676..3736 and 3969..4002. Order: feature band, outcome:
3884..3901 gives 2.23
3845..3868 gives 3.62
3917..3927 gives 1.49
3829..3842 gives 6.44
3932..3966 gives 10.00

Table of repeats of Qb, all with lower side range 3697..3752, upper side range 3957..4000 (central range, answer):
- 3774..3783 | -4.53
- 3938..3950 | 2.79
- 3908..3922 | -2.32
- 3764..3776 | -1.98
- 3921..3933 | 3.55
